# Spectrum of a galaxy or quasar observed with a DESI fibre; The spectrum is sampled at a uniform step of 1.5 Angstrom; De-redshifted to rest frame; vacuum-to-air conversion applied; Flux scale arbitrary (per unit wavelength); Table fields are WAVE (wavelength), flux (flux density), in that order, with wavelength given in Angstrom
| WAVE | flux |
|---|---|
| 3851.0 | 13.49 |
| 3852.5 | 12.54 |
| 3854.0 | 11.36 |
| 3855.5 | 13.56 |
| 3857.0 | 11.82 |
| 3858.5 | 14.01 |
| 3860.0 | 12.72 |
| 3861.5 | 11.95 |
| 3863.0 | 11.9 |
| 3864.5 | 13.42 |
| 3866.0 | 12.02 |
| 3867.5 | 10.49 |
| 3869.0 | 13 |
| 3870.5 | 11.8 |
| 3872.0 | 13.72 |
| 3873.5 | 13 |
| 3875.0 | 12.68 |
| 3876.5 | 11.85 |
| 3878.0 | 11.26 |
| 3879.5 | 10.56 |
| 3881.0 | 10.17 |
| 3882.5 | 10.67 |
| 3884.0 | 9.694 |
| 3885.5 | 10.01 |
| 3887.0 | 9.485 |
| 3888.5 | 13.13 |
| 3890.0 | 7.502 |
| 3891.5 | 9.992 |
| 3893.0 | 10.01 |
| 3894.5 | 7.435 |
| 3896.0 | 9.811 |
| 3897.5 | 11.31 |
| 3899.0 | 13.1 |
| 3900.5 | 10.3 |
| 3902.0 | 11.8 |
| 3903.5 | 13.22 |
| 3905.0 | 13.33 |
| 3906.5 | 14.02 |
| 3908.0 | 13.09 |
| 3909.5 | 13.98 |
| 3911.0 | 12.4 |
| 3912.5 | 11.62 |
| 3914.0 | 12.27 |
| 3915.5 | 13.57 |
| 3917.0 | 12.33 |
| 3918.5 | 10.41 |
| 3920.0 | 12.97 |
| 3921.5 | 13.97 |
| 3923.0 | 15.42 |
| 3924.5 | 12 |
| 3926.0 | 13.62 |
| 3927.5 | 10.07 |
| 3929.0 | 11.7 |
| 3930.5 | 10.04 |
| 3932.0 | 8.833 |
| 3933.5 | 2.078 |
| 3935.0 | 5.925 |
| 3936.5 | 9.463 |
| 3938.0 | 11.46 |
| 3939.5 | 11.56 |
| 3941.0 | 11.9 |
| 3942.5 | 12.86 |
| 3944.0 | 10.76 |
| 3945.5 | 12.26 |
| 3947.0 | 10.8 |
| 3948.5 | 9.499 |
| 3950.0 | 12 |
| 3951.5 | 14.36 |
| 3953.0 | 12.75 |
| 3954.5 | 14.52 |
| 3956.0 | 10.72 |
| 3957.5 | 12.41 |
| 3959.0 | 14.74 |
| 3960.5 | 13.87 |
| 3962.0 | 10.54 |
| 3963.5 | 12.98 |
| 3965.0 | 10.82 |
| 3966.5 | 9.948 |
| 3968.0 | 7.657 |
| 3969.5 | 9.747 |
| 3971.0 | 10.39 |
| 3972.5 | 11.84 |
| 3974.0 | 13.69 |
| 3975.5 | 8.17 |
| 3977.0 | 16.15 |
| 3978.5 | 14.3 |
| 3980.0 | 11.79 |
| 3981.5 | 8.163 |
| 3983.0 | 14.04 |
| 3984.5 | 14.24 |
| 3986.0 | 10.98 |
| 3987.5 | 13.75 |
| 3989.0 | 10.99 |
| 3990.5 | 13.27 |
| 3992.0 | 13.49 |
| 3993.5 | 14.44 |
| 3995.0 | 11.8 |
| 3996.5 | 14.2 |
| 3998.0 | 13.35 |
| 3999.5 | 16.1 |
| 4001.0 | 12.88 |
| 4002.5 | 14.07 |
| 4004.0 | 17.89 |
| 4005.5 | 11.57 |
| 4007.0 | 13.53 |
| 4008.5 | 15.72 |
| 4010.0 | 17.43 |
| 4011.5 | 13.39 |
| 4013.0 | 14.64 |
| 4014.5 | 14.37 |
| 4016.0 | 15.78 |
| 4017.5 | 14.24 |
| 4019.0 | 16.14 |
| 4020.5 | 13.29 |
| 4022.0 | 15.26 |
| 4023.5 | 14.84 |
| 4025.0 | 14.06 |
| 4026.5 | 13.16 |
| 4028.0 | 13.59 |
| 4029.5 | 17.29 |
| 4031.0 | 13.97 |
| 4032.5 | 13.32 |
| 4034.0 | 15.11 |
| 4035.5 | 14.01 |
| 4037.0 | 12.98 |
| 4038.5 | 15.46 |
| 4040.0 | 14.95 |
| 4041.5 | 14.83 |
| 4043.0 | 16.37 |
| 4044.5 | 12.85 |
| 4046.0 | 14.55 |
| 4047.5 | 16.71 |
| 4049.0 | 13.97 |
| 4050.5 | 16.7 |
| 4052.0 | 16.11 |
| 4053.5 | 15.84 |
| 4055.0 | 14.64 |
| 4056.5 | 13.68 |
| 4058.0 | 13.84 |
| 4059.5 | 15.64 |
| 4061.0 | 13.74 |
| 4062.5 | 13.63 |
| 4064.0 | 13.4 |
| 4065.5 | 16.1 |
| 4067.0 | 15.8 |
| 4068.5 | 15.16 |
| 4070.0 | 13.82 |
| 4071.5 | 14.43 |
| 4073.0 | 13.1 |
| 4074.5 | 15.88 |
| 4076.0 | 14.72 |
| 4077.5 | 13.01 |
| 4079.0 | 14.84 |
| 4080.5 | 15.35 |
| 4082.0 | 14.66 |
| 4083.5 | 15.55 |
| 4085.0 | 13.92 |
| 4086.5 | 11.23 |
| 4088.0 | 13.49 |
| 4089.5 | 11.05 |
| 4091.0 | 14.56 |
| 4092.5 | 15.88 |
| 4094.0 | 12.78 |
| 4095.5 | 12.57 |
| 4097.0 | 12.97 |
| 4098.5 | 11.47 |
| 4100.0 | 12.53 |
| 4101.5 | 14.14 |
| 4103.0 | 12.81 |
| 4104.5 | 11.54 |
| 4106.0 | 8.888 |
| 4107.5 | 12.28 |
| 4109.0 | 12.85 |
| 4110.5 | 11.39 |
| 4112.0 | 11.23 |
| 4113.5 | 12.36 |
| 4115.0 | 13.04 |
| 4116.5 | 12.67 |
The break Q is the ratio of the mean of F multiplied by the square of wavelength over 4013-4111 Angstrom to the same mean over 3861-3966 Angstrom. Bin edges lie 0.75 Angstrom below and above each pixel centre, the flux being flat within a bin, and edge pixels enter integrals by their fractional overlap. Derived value 1.32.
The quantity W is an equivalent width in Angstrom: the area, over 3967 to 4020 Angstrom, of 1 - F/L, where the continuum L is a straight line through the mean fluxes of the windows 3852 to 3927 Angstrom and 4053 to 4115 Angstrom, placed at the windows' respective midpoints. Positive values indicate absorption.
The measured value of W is -1.8 Angstrom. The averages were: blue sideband 11.9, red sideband 13.6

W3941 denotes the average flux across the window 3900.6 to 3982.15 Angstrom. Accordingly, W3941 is 11.7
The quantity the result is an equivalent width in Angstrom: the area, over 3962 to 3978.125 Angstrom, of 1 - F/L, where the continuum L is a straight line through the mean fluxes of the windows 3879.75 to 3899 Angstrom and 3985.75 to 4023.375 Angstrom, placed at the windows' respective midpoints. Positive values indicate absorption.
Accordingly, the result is 2.2 Angstrom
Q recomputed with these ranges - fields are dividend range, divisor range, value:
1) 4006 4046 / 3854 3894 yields 1.37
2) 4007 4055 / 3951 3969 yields 1.28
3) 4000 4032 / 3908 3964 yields 1.30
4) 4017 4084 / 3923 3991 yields 1.34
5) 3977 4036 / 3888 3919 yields 1.27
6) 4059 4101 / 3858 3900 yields 1.37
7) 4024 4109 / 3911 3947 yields 1.35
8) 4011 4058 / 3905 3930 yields 1.23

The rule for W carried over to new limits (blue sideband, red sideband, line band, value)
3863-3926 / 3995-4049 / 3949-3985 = 3.6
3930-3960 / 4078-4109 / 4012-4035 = -4.7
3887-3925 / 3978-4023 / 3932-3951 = 3.9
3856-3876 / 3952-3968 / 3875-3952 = 6.9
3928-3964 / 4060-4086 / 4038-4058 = -1.8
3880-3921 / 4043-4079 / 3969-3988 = 1.3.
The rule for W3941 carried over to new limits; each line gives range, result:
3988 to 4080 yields 14.5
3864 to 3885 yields 11.7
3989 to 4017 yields 14.2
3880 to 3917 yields 11.3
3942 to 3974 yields 11.7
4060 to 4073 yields 14.5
